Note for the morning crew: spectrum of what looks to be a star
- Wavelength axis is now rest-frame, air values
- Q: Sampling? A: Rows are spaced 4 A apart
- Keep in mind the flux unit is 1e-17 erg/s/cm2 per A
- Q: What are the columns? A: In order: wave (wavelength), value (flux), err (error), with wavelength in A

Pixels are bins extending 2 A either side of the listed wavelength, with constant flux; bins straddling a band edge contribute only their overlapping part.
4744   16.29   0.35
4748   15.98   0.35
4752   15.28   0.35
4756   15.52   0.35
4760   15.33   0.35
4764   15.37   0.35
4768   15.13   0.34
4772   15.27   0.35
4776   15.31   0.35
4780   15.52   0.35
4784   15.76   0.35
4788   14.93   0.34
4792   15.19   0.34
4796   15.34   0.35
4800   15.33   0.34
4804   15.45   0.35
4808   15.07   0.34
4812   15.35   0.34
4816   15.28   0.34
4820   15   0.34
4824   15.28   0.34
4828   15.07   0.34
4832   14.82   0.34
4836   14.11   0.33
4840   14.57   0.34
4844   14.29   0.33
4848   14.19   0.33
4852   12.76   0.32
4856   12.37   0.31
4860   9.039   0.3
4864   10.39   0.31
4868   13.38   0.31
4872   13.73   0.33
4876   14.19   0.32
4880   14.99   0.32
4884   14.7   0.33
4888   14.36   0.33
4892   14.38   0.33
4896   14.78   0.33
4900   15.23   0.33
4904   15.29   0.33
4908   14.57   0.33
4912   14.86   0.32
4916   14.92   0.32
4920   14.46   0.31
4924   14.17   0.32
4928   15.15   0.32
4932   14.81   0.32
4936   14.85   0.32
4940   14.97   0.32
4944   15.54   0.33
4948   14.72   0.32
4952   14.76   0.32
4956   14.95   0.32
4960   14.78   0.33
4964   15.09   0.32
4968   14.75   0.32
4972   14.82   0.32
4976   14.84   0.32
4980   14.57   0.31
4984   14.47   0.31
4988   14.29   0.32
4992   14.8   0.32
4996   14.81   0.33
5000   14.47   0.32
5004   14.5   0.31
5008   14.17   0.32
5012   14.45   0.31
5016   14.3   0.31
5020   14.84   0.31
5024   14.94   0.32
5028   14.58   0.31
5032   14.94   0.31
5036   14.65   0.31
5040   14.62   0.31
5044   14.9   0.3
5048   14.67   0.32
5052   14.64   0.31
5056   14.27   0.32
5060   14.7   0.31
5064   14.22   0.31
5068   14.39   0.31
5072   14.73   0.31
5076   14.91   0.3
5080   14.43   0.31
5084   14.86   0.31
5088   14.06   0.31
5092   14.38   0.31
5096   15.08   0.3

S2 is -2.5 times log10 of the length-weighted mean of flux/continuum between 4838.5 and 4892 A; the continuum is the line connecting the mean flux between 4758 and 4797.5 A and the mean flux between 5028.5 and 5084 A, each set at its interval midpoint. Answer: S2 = 0.135 mag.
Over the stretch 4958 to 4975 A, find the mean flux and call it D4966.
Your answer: 14.9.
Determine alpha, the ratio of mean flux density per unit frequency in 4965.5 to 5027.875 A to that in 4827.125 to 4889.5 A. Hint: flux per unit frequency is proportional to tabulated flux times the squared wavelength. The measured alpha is 1.14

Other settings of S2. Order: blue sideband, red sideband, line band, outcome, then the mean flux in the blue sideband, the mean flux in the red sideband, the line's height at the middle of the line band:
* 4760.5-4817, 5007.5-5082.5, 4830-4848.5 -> 0.06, 15.3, 14.6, 15.2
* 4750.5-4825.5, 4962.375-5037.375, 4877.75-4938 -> 0.01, 15.3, 14.6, 14.9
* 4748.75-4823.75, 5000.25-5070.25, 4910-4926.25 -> 0.02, 15.3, 14.6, 14.9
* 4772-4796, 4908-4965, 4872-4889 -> 0.04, 15.3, 14.8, 15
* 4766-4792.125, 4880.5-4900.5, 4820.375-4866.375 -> 0.12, 15.3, 14.7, 14.9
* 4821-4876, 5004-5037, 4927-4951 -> -0.07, 13.4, 14.6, 14.1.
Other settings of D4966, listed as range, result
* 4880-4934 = 14.8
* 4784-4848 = 15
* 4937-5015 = 14.7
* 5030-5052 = 14.7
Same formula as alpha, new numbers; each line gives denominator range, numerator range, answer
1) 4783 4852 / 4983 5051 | 1.06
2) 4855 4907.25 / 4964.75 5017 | 1.12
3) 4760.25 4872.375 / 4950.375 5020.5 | 1.09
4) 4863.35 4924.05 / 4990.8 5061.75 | 1.07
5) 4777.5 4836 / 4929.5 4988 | 1.04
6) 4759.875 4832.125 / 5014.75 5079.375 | 1.06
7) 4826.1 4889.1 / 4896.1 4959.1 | 1.13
